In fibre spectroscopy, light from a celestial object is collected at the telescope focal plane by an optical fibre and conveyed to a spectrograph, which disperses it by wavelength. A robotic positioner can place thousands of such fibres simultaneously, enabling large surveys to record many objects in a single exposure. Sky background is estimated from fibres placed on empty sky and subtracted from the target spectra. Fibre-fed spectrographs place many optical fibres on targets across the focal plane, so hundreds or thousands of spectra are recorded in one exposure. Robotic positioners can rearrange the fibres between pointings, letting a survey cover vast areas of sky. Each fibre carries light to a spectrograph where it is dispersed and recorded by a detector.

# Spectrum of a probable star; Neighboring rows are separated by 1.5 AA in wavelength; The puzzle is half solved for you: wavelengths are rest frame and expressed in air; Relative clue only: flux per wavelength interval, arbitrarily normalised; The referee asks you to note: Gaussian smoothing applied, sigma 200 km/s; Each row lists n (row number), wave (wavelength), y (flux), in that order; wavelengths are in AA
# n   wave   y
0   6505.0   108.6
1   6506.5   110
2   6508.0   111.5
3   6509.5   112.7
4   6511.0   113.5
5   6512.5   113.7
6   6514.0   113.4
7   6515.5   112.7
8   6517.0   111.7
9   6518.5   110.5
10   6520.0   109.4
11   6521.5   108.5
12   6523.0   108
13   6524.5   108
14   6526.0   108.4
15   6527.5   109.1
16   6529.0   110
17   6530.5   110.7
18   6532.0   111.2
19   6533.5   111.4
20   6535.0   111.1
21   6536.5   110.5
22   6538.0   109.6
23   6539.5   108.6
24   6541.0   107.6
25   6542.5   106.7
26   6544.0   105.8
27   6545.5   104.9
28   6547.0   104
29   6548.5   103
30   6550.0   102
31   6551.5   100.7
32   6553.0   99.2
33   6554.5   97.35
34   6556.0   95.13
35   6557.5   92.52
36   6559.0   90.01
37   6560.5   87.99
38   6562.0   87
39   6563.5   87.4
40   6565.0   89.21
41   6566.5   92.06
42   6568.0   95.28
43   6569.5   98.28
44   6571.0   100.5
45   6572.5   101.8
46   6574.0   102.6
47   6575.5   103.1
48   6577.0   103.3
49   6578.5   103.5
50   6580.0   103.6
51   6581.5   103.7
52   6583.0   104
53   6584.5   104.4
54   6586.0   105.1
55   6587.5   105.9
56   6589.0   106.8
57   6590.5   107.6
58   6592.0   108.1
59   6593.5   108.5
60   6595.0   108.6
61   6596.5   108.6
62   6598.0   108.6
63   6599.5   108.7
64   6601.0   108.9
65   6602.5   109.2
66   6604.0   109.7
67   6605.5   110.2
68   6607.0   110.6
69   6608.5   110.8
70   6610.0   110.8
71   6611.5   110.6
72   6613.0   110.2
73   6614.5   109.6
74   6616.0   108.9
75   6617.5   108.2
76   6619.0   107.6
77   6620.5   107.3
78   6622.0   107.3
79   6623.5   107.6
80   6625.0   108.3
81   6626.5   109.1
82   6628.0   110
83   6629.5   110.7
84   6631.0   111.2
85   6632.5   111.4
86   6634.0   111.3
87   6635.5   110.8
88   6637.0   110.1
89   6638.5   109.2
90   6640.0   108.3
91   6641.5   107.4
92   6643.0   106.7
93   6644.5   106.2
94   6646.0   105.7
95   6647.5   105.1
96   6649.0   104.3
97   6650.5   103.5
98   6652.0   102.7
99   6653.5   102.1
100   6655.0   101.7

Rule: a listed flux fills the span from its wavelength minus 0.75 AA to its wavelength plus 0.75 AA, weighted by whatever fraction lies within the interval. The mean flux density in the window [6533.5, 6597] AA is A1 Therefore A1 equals 102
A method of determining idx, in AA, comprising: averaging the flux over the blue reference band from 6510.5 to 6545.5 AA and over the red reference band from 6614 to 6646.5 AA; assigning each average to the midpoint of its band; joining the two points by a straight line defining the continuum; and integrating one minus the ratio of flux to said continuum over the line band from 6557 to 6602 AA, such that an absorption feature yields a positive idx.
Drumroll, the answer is 3.3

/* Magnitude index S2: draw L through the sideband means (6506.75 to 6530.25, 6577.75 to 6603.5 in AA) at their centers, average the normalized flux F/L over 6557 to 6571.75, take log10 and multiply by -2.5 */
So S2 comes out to 0.18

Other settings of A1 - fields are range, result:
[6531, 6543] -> 110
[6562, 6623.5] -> 105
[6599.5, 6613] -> 110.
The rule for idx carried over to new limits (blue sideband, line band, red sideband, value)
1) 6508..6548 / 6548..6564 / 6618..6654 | 2.1 AA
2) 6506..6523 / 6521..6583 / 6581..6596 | 3.8 AA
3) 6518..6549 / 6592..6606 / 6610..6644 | 0.0 AA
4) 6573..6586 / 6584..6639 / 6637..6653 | -2.2 AA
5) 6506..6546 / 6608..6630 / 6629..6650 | -0.1 AA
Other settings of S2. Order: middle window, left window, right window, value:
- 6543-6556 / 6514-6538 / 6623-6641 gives 0.09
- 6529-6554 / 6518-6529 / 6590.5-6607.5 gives 0.02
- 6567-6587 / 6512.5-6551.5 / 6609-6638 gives 0.07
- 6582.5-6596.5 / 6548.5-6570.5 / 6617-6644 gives -0.07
